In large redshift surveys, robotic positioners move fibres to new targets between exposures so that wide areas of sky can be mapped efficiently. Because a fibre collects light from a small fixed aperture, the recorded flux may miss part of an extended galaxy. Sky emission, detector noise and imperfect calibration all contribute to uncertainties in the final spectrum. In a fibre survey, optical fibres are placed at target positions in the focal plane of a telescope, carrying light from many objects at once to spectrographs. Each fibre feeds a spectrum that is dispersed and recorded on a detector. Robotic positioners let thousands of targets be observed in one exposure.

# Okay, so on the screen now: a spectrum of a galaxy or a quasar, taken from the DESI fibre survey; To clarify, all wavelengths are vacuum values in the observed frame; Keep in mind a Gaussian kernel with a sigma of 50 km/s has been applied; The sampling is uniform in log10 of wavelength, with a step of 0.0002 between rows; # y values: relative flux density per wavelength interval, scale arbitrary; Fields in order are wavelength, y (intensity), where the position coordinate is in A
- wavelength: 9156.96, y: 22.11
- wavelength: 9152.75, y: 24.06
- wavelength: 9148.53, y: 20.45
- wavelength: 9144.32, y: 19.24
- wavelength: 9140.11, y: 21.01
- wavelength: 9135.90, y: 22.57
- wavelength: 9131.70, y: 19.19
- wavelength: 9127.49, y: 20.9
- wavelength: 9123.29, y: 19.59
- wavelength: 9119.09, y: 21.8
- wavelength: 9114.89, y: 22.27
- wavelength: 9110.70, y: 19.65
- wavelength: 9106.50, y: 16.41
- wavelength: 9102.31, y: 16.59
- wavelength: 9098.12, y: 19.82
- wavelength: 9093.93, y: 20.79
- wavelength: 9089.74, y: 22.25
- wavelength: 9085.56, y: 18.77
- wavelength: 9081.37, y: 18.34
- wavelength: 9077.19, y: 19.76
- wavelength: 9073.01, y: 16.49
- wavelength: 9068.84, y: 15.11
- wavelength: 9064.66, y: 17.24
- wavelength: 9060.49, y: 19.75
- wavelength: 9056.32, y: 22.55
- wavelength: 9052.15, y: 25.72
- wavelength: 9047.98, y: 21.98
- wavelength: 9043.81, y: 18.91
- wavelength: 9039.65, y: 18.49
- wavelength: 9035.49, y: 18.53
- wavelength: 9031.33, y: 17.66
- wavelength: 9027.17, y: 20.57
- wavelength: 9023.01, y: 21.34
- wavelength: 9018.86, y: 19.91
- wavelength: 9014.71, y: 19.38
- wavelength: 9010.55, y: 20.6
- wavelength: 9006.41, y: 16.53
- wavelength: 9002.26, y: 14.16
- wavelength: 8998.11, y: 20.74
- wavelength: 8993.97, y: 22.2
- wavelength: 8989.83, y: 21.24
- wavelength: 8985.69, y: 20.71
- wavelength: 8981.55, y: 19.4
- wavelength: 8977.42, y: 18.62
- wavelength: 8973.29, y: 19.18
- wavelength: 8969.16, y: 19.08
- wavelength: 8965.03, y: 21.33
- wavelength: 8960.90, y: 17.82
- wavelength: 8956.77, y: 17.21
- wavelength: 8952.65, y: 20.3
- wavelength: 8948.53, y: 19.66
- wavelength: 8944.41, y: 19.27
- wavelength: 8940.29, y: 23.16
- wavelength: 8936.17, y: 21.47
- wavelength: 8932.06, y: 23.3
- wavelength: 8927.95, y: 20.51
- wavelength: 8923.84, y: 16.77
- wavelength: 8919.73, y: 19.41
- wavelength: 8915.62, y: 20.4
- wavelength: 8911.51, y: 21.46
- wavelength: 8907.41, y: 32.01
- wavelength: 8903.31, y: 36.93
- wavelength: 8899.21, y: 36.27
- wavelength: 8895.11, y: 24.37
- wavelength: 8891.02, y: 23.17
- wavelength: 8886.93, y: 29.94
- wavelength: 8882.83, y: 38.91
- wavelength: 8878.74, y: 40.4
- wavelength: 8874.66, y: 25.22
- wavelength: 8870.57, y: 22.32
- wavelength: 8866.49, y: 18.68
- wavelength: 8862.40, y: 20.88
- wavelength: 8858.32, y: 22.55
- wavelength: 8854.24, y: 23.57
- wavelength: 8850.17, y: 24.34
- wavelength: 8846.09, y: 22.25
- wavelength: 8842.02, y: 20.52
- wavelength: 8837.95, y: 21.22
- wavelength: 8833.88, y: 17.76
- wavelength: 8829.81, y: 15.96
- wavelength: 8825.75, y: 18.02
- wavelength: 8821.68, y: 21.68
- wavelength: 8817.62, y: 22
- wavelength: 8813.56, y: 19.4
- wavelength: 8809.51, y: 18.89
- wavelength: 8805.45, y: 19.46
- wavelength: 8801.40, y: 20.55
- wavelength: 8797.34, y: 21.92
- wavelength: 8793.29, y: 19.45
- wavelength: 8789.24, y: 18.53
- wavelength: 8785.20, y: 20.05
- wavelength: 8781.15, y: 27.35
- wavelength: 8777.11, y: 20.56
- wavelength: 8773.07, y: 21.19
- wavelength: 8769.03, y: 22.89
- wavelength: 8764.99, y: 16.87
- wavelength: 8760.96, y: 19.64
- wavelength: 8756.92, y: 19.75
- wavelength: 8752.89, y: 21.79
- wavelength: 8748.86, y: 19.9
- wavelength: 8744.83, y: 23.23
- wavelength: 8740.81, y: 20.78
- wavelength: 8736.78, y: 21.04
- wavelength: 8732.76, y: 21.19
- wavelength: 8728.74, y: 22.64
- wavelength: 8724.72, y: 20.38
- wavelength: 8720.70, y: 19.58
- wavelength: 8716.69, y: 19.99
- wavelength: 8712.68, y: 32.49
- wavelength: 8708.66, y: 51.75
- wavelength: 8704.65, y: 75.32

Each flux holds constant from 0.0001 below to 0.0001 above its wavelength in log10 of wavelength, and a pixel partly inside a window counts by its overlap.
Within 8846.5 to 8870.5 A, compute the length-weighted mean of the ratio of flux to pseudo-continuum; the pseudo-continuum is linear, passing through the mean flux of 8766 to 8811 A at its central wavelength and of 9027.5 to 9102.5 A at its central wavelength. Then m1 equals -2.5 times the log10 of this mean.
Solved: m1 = -0.076 mag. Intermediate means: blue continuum 20.9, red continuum 19.5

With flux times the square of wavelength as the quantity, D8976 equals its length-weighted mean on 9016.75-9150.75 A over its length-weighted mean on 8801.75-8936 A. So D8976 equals 0.88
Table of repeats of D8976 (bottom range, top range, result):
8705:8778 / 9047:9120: 0.87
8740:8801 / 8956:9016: 0.97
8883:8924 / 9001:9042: 0.71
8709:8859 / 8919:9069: 0.97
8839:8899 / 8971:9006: 0.77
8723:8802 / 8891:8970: 1.12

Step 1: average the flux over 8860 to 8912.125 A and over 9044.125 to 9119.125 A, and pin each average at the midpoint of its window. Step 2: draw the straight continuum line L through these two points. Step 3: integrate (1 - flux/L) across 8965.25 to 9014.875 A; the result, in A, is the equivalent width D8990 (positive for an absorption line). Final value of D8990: 9.3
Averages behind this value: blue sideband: 28.7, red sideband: 19.7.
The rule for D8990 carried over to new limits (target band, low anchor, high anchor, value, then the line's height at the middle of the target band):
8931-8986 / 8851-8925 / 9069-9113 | 8.8 A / 23.7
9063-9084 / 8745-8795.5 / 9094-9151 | 2.8 A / 20.1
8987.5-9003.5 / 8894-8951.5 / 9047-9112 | 1.4 A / 21.8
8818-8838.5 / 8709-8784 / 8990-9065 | 2.5 A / 21.7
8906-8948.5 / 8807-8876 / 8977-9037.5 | -2.9 A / 20.1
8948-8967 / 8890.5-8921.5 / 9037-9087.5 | 4.1 A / 24.5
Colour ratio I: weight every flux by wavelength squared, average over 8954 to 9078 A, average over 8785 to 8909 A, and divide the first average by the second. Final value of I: 0.84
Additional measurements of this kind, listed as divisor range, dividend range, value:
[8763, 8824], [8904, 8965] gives 1.06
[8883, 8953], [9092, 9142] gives 0.86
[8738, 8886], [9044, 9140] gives 0.96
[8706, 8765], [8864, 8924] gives 1.17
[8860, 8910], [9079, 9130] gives 0.72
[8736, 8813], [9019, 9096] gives 1.01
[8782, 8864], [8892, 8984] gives 1.11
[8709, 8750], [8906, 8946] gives 0.97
